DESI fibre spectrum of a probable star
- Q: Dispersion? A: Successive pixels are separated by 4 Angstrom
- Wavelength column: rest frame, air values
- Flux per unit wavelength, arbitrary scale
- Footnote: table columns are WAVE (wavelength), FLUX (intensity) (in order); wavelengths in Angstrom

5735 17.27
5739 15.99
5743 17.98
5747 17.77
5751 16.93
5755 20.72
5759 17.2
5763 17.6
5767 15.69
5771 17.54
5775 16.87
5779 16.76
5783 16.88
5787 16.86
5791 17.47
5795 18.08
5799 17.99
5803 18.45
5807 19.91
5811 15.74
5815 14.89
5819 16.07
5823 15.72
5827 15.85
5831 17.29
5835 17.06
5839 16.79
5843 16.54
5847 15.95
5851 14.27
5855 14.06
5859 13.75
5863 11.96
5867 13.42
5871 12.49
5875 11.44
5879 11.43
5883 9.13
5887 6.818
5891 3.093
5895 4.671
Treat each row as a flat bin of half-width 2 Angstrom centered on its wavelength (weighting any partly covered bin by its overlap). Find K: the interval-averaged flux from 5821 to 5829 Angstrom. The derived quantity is 15.8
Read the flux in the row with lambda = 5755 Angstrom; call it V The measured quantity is 20.72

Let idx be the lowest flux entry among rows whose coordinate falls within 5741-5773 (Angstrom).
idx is 15.69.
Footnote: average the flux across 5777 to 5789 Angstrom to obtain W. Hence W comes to 16.8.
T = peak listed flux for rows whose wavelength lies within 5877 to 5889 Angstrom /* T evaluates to 11.43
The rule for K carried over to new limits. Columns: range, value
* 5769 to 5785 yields 17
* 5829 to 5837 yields 17.2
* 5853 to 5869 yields 13.3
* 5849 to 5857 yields 14.2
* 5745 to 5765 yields 18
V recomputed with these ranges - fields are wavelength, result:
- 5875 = 11.44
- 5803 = 18.45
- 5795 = 18.08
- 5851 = 14.27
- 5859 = 13.75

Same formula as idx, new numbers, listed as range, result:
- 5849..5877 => 11.44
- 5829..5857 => 14.06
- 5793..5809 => 17.99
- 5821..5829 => 15.72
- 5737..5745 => 15.99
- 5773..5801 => 16.76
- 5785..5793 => 16.86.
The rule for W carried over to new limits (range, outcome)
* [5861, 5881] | 12.1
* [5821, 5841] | 16.5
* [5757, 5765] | 17.4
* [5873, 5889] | 9.7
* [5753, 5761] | 19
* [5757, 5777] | 17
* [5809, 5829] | 15.7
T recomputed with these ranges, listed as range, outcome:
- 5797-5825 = 19.91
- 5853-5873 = 14.06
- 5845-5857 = 15.95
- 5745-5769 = 20.72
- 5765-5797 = 18.08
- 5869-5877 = 12.49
